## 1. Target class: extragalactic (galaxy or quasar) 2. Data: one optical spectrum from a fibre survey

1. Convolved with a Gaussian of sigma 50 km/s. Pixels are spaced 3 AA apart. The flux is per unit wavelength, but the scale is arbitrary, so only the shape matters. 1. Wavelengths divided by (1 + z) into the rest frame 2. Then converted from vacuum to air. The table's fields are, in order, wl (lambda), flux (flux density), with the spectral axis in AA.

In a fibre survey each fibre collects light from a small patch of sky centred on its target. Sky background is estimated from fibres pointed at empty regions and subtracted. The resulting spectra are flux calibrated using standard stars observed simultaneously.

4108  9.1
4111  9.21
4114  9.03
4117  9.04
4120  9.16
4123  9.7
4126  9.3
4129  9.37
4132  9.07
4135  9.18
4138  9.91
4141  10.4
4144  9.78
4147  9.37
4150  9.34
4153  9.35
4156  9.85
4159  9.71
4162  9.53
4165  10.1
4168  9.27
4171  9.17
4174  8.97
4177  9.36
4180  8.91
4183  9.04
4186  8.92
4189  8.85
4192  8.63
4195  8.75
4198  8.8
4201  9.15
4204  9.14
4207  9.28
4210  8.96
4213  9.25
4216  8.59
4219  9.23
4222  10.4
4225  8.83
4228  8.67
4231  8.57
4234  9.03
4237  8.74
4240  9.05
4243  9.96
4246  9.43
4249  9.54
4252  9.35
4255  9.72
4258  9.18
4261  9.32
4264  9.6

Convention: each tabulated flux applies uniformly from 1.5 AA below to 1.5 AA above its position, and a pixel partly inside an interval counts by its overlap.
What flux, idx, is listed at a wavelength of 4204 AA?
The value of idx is 9.14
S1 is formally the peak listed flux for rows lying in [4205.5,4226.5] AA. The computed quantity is 10.4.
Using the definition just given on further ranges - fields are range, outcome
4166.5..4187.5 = 9.36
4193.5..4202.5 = 9.15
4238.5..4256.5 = 9.96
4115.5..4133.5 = 9.7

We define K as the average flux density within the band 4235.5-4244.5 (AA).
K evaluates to 9.25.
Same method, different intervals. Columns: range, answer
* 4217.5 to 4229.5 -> 9.28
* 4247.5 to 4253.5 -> 9.44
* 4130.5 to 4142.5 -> 9.64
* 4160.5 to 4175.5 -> 9.41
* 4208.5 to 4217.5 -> 8.93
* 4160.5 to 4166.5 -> 9.81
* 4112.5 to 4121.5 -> 9.08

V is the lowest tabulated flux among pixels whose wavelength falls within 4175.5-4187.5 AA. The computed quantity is 8.91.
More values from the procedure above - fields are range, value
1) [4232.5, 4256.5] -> 8.74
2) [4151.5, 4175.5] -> 8.97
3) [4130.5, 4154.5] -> 9.07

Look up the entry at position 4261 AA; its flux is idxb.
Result 9.32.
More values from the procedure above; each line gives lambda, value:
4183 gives 9.04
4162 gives 9.53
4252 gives 9.35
